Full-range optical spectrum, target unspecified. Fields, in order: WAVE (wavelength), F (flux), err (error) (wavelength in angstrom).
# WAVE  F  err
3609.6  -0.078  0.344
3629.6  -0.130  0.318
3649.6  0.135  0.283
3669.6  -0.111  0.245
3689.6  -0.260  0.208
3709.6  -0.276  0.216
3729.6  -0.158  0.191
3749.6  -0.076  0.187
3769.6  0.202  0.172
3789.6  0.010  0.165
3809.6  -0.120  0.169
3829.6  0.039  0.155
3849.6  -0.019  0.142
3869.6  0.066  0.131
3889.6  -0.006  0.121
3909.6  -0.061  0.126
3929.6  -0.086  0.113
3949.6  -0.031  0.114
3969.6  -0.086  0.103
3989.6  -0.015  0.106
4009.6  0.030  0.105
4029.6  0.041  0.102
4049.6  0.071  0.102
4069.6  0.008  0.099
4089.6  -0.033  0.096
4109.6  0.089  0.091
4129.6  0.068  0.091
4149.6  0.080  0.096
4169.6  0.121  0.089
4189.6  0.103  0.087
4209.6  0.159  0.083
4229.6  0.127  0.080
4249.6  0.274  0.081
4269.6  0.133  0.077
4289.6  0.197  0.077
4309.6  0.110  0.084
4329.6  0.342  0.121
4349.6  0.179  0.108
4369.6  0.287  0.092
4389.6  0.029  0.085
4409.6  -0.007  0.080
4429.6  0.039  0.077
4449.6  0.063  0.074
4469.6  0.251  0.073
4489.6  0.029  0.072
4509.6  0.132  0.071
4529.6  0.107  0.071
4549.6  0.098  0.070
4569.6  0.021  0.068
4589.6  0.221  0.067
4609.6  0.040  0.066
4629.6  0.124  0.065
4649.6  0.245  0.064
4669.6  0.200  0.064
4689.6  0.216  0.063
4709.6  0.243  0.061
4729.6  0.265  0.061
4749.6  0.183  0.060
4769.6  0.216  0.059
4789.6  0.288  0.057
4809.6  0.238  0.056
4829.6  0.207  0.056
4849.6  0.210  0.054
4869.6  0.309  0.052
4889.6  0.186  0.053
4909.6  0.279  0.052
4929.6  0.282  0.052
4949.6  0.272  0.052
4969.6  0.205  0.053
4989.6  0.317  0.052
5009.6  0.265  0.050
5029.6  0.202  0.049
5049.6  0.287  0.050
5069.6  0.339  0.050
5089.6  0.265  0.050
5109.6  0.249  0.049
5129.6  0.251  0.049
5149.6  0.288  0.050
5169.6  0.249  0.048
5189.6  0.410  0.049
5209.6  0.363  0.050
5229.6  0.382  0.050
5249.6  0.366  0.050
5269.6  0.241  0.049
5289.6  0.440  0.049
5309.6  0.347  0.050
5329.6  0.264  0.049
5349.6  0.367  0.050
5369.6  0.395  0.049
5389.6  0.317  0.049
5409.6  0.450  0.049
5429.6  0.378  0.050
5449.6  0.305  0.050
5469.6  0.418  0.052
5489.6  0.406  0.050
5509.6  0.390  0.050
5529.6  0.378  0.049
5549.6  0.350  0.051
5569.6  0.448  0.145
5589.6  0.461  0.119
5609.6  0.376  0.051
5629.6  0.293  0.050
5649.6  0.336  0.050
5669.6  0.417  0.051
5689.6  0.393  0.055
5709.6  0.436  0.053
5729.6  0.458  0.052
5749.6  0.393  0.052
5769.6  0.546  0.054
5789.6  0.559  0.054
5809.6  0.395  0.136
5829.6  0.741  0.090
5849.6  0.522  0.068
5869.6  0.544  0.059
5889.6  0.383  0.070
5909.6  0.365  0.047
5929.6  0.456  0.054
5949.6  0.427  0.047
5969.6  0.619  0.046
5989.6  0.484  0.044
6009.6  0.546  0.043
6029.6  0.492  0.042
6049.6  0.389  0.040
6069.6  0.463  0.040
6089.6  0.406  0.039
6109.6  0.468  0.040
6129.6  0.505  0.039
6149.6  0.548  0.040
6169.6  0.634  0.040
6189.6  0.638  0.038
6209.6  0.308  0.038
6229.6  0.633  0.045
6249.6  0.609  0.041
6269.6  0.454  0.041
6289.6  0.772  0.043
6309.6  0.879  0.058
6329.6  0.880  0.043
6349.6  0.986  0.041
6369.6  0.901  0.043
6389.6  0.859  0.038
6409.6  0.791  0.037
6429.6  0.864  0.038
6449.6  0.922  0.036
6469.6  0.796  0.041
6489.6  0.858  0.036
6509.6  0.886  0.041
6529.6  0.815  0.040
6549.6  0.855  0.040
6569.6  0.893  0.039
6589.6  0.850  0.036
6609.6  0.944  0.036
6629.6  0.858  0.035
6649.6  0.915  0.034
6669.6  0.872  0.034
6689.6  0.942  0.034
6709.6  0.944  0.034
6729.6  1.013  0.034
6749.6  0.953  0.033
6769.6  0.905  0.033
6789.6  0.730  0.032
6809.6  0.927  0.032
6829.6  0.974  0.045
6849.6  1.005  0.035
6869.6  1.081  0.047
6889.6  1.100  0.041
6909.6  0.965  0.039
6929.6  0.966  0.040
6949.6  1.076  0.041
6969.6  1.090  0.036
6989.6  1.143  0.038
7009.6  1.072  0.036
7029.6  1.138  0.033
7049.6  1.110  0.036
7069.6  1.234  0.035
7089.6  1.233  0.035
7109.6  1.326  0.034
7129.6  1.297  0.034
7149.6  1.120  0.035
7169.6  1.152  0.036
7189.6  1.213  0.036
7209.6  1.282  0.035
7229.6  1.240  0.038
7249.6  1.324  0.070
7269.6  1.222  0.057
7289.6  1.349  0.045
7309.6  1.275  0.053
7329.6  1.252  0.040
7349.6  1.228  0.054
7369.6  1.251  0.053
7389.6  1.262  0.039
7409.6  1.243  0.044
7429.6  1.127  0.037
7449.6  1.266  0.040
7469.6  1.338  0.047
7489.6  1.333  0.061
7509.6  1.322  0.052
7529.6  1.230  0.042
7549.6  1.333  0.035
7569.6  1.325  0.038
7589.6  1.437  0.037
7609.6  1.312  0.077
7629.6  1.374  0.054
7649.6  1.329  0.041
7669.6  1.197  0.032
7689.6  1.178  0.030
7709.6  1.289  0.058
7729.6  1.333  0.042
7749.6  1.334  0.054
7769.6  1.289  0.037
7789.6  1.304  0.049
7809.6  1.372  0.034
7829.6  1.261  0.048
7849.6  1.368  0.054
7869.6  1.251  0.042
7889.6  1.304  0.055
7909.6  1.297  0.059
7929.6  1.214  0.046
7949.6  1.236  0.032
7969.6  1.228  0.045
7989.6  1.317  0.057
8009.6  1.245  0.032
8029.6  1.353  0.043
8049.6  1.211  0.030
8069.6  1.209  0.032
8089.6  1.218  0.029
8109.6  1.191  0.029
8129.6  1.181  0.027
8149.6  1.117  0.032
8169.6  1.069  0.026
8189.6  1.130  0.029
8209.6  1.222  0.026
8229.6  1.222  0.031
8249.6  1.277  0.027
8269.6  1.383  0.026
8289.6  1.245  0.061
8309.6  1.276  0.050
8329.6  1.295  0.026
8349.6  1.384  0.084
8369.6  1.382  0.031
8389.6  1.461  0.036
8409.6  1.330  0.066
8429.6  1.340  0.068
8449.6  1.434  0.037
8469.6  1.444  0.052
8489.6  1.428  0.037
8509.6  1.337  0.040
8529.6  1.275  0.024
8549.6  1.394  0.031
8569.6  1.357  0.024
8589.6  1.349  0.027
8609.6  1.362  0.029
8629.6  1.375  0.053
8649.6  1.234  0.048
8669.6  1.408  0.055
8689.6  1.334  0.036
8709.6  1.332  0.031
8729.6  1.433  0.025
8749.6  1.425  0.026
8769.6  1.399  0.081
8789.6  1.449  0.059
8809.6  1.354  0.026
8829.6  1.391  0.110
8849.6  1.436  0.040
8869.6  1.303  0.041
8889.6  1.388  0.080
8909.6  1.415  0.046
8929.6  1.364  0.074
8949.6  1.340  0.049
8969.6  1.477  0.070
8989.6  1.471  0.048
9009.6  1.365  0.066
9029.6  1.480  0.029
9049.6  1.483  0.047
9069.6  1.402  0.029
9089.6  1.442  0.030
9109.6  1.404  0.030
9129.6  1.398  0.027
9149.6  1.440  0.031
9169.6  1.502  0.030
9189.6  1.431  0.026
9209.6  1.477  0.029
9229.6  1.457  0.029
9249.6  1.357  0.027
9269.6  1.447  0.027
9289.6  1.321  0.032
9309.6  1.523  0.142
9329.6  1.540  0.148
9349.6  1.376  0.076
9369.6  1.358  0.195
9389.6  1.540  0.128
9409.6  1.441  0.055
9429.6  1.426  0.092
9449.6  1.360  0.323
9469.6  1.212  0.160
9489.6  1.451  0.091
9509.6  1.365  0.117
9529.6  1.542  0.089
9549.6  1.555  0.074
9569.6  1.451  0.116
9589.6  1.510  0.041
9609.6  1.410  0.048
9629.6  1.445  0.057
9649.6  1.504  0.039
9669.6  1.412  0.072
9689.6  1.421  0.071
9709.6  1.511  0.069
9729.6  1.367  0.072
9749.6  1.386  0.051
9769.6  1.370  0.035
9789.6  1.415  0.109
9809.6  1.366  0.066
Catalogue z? 0.58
